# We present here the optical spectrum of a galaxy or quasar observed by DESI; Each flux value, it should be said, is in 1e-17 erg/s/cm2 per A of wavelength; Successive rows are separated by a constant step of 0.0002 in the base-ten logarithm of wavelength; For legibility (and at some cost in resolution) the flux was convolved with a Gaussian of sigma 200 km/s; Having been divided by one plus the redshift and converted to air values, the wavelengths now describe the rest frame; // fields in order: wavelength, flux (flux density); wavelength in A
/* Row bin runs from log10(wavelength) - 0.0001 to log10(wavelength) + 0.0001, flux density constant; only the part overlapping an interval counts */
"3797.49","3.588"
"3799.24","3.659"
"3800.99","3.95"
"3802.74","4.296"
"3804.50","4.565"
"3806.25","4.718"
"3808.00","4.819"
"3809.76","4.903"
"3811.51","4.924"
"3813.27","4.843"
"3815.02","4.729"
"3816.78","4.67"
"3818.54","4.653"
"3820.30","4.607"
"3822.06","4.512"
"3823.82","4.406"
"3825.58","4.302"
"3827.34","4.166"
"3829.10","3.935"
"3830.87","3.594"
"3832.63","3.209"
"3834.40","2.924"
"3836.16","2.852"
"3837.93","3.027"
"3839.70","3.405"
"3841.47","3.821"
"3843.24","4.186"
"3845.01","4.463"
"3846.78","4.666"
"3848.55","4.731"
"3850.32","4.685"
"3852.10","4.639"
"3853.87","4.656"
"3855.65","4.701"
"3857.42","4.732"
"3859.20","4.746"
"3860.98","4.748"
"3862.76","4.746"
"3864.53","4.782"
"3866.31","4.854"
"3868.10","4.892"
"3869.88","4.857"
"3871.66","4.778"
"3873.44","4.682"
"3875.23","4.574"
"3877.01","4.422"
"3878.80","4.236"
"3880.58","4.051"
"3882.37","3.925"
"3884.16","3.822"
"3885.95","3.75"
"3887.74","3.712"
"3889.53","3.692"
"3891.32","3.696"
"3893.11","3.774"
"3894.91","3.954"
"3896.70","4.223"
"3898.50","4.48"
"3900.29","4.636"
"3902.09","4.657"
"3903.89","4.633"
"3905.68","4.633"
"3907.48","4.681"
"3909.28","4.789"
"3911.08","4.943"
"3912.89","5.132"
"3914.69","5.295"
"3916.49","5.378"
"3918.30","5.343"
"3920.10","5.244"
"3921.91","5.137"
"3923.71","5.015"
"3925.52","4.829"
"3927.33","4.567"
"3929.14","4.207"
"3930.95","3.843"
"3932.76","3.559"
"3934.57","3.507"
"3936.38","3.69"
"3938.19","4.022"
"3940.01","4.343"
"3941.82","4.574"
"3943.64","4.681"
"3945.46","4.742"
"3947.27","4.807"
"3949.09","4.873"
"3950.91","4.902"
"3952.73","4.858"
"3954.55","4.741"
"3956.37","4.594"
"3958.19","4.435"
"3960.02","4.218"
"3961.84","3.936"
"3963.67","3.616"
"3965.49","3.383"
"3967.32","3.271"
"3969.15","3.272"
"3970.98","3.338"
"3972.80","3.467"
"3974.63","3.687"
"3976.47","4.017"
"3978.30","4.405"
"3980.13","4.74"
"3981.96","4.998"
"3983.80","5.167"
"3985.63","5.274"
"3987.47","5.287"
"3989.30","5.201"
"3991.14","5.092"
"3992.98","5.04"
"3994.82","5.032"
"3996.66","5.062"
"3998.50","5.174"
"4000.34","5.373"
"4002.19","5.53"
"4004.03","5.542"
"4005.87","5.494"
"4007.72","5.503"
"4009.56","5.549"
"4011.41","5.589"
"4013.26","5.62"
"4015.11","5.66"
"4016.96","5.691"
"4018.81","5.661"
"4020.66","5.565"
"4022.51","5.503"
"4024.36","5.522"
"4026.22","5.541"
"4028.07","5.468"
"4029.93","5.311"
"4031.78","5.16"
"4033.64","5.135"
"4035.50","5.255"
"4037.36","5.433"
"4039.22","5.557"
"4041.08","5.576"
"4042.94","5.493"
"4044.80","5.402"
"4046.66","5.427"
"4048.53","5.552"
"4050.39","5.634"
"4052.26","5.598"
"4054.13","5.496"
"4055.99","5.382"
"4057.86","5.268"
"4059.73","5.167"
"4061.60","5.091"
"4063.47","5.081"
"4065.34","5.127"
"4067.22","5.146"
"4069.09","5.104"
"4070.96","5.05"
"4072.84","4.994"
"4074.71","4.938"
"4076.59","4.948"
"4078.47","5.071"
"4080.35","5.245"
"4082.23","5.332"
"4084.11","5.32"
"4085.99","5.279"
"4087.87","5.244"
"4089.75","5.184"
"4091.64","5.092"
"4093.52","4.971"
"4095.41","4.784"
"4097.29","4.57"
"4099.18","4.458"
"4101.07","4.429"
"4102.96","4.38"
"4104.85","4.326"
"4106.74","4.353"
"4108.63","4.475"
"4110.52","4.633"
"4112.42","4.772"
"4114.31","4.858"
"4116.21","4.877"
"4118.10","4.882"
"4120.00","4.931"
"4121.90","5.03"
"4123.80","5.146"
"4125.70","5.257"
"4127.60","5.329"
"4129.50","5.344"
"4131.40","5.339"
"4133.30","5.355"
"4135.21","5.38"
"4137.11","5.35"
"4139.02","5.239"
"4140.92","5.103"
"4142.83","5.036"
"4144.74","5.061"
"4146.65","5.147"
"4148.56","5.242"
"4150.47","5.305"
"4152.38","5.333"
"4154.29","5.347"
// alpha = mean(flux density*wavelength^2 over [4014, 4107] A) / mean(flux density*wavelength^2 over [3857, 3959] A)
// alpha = 1.2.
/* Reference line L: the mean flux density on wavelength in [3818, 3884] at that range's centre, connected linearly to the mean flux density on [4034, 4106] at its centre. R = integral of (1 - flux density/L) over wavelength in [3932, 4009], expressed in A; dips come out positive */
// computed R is 3.5 A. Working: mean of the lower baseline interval 4.3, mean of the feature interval 4.54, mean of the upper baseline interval 5.14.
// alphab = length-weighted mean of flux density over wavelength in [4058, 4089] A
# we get 5.14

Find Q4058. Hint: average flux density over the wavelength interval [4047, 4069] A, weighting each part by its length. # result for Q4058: 5.31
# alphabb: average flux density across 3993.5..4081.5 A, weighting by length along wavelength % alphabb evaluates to 5.35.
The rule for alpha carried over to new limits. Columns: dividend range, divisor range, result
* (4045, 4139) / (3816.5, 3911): 1.32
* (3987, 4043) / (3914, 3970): 1.27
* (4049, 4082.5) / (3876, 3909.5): 1.36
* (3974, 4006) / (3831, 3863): 1.30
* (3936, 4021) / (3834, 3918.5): 1.14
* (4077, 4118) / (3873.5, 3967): 1.20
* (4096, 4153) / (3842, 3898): 1.28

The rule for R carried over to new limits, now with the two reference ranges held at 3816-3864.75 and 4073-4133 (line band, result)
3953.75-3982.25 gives 3.7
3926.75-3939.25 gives 1.6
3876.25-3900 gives 2.0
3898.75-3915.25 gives -1.5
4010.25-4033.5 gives -3.9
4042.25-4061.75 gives -2.5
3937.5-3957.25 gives -0.6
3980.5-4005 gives -3.0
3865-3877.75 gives -1.2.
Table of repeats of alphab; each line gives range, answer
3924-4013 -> 4.58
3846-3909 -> 4.44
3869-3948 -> 4.44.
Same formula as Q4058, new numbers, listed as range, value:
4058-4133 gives 4.97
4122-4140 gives 5.29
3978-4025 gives 5.33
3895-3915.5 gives 4.7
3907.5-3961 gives 4.63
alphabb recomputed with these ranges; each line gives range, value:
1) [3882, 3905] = 4.08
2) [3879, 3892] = 3.83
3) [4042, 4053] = 5.52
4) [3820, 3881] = 4.3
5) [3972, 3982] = 4.16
